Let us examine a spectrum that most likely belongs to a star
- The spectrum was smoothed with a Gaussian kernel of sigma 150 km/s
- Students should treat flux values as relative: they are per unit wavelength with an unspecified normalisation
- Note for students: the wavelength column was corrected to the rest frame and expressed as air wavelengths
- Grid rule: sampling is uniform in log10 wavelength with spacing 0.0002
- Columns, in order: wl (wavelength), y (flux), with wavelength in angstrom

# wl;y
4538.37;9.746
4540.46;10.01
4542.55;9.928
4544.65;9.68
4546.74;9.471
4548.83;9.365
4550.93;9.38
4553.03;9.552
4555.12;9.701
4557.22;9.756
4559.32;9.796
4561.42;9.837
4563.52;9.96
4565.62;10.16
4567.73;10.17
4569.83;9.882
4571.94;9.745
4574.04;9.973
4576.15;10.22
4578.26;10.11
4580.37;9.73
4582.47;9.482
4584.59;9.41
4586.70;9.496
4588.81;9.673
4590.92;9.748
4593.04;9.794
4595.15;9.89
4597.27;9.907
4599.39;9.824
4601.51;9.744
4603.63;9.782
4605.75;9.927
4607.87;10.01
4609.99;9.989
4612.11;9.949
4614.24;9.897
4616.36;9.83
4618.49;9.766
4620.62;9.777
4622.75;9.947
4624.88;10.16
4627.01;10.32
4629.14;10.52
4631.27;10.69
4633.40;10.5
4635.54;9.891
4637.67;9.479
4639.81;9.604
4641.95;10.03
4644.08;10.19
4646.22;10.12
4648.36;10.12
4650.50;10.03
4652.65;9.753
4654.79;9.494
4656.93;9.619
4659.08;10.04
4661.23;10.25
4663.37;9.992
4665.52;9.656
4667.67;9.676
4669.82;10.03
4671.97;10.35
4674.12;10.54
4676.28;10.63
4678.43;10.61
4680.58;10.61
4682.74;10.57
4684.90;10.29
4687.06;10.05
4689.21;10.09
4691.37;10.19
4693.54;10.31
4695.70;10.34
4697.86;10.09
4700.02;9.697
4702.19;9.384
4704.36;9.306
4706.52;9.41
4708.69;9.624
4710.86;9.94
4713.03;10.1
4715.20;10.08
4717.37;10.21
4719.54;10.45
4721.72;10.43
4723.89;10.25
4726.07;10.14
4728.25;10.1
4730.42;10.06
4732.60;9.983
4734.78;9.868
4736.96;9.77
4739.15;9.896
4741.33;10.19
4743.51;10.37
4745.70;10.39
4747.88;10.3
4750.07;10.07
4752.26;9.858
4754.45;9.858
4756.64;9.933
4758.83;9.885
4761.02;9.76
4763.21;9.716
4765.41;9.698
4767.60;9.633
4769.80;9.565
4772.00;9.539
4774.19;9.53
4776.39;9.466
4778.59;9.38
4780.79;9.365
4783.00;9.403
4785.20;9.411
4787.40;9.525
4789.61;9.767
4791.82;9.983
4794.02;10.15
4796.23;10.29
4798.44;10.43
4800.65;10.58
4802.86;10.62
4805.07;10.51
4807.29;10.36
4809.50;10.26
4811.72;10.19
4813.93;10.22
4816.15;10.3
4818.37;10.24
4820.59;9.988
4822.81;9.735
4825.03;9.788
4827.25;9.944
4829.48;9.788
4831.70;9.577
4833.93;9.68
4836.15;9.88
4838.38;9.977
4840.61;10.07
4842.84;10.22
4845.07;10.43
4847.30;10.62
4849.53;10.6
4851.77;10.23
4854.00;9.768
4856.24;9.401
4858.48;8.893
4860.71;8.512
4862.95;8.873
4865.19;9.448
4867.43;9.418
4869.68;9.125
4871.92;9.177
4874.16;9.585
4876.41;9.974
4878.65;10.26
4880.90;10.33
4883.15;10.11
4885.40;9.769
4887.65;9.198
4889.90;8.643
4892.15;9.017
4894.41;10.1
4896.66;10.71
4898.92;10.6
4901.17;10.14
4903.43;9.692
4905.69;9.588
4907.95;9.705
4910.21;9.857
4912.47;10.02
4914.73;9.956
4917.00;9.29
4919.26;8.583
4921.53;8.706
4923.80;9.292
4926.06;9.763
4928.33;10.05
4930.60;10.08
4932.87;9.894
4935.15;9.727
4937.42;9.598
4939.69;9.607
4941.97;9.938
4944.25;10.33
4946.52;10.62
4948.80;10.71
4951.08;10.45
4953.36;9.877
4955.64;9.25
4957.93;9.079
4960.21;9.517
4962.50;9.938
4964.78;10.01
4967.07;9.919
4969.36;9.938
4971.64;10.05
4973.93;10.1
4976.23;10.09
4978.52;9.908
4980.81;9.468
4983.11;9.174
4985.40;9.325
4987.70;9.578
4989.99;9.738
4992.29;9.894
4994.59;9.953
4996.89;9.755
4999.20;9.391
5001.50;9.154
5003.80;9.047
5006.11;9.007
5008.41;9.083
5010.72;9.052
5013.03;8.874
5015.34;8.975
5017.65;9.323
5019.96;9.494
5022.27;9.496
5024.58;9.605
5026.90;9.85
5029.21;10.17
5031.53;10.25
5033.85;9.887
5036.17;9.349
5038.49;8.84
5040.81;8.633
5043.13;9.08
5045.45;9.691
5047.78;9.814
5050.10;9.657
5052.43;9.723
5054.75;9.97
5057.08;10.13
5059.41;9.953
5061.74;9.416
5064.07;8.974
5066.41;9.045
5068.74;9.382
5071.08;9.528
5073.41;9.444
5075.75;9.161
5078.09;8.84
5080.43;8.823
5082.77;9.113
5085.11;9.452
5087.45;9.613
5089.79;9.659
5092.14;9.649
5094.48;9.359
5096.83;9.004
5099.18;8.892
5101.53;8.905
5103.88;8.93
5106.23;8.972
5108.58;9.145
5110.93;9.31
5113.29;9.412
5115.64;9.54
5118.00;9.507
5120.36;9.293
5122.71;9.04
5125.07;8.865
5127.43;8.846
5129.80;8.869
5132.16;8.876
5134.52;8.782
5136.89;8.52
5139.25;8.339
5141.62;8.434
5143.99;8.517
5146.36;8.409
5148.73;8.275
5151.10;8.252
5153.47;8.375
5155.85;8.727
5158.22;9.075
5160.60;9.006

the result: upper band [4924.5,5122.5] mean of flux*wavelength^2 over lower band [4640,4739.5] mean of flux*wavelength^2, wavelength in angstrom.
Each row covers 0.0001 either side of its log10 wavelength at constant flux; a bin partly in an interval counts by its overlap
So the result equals 1.1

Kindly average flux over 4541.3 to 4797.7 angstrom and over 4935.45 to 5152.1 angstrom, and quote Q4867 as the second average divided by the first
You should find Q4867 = 0.95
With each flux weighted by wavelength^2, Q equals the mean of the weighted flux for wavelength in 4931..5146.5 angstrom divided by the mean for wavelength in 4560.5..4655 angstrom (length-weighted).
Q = 1.14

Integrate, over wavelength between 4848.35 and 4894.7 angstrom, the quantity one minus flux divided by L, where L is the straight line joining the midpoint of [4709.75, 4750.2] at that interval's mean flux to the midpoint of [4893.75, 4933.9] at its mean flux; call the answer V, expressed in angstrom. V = 1.5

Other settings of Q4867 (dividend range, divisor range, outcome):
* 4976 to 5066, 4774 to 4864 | 0.96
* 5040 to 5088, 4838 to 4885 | 0.96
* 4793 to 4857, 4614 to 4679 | 1.01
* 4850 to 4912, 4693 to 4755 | 0.96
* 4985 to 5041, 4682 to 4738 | 0.94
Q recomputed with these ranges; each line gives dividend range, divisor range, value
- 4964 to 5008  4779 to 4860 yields 1.03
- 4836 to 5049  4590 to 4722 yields 1.09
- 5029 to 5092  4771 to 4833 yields 1.06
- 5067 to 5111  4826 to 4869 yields 1.04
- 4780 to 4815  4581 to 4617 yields 1.12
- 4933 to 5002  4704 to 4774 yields 1.08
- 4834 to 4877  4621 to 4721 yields 1.04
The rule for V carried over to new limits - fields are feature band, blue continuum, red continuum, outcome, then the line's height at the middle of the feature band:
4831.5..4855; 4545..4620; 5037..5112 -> -1.4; 9.54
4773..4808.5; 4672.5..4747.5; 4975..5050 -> 0.1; 9.95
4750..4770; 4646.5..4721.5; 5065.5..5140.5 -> 0.2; 9.88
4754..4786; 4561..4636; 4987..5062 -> 0.5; 9.77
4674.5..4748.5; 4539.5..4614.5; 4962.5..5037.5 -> -2.9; 9.74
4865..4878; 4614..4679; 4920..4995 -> 0.5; 9.87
